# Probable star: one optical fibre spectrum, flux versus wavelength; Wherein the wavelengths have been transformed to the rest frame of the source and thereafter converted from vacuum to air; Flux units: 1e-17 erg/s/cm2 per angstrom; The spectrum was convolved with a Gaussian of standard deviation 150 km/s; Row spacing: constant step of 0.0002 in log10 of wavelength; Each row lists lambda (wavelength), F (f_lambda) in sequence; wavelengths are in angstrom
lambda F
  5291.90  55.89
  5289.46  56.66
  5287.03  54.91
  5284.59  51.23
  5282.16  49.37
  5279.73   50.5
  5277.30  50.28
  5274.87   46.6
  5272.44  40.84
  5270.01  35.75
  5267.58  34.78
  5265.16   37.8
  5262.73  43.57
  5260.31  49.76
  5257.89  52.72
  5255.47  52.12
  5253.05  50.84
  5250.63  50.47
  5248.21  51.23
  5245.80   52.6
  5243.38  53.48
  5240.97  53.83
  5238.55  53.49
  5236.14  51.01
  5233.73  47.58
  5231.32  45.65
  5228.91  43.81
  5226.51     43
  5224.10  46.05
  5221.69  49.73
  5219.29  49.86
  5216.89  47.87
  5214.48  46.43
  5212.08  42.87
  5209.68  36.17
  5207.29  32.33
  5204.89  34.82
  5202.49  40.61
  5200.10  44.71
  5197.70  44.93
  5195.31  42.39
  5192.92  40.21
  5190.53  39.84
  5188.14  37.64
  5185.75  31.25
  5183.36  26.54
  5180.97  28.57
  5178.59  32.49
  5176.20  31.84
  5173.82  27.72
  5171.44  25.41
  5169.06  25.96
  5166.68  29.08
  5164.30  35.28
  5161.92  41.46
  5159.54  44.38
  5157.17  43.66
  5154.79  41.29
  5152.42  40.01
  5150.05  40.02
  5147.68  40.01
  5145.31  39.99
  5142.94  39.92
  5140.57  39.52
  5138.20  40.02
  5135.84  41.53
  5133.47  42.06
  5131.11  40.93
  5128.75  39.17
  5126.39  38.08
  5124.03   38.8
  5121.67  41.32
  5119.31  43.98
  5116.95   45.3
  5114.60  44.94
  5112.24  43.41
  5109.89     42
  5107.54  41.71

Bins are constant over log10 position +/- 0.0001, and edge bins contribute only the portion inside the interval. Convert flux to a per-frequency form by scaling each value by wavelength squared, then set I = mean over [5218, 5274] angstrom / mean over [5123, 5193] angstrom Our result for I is 1.34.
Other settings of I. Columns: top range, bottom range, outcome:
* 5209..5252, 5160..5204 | 1.41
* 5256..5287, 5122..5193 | 1.30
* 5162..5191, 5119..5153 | 0.79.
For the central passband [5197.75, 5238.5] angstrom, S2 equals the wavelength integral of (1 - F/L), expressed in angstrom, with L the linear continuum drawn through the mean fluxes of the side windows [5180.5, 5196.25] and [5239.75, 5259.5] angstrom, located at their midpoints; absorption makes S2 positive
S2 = -0.7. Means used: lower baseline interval 35.4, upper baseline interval 52.1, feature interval 44.2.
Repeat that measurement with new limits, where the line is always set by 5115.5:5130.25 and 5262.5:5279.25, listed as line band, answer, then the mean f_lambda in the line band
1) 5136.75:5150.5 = 0.4 angstrom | 39.9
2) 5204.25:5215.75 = 0.7 angstrom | 38.8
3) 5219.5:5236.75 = -2.2 angstrom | 46.7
